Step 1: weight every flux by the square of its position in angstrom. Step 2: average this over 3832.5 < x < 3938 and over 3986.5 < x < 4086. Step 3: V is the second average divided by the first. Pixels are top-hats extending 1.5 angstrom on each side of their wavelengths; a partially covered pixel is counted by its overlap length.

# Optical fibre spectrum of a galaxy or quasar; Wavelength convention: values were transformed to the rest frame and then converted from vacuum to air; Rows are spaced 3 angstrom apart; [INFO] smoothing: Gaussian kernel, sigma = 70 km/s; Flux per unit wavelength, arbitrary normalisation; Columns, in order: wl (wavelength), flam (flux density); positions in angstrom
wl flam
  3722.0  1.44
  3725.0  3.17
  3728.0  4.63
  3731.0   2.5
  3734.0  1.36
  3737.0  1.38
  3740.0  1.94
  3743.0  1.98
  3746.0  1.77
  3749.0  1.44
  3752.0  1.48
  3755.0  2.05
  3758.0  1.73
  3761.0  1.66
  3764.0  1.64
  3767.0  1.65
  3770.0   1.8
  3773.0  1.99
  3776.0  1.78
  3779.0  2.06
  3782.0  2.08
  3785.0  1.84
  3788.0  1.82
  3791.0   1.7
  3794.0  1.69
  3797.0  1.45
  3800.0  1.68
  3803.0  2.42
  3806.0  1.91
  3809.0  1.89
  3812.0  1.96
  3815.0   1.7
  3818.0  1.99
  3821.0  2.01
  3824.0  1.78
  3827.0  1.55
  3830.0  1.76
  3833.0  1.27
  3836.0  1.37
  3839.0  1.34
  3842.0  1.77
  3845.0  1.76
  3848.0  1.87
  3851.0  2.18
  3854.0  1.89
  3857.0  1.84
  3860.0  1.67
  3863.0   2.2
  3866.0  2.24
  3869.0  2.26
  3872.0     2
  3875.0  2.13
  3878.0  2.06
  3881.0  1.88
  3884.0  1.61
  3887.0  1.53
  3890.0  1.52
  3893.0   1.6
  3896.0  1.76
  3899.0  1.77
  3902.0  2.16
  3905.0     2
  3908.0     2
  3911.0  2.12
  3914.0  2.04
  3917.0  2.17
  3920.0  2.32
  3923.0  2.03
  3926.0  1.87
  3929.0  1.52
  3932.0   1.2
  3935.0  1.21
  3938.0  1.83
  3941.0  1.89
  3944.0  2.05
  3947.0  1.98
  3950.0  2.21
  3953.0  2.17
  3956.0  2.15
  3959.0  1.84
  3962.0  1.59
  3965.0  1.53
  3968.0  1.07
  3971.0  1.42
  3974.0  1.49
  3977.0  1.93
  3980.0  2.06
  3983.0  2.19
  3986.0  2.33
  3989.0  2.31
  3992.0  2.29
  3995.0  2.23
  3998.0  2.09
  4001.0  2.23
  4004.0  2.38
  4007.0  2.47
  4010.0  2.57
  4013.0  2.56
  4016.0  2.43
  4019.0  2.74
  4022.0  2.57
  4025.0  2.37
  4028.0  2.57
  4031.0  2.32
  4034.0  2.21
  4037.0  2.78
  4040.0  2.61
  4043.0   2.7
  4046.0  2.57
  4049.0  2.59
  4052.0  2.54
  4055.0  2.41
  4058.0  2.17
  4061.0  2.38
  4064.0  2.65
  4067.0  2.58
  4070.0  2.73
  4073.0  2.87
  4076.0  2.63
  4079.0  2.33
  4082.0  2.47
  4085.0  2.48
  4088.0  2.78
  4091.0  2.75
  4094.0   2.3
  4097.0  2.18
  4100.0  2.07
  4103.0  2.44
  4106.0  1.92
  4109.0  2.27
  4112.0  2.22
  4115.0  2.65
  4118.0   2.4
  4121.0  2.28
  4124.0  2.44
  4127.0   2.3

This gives 1.46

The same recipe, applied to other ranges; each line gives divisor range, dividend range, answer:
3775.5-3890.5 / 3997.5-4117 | 1.51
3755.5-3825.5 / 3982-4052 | 1.49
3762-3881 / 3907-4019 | 1.17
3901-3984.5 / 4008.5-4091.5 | 1.45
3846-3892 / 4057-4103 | 1.44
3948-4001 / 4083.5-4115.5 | 1.29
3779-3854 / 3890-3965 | 1.11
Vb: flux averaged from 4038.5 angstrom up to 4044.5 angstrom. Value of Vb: 2.66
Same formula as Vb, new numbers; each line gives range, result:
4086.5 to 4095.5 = 2.61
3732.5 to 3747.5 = 1.69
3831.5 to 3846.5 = 1.5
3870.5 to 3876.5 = 2.06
